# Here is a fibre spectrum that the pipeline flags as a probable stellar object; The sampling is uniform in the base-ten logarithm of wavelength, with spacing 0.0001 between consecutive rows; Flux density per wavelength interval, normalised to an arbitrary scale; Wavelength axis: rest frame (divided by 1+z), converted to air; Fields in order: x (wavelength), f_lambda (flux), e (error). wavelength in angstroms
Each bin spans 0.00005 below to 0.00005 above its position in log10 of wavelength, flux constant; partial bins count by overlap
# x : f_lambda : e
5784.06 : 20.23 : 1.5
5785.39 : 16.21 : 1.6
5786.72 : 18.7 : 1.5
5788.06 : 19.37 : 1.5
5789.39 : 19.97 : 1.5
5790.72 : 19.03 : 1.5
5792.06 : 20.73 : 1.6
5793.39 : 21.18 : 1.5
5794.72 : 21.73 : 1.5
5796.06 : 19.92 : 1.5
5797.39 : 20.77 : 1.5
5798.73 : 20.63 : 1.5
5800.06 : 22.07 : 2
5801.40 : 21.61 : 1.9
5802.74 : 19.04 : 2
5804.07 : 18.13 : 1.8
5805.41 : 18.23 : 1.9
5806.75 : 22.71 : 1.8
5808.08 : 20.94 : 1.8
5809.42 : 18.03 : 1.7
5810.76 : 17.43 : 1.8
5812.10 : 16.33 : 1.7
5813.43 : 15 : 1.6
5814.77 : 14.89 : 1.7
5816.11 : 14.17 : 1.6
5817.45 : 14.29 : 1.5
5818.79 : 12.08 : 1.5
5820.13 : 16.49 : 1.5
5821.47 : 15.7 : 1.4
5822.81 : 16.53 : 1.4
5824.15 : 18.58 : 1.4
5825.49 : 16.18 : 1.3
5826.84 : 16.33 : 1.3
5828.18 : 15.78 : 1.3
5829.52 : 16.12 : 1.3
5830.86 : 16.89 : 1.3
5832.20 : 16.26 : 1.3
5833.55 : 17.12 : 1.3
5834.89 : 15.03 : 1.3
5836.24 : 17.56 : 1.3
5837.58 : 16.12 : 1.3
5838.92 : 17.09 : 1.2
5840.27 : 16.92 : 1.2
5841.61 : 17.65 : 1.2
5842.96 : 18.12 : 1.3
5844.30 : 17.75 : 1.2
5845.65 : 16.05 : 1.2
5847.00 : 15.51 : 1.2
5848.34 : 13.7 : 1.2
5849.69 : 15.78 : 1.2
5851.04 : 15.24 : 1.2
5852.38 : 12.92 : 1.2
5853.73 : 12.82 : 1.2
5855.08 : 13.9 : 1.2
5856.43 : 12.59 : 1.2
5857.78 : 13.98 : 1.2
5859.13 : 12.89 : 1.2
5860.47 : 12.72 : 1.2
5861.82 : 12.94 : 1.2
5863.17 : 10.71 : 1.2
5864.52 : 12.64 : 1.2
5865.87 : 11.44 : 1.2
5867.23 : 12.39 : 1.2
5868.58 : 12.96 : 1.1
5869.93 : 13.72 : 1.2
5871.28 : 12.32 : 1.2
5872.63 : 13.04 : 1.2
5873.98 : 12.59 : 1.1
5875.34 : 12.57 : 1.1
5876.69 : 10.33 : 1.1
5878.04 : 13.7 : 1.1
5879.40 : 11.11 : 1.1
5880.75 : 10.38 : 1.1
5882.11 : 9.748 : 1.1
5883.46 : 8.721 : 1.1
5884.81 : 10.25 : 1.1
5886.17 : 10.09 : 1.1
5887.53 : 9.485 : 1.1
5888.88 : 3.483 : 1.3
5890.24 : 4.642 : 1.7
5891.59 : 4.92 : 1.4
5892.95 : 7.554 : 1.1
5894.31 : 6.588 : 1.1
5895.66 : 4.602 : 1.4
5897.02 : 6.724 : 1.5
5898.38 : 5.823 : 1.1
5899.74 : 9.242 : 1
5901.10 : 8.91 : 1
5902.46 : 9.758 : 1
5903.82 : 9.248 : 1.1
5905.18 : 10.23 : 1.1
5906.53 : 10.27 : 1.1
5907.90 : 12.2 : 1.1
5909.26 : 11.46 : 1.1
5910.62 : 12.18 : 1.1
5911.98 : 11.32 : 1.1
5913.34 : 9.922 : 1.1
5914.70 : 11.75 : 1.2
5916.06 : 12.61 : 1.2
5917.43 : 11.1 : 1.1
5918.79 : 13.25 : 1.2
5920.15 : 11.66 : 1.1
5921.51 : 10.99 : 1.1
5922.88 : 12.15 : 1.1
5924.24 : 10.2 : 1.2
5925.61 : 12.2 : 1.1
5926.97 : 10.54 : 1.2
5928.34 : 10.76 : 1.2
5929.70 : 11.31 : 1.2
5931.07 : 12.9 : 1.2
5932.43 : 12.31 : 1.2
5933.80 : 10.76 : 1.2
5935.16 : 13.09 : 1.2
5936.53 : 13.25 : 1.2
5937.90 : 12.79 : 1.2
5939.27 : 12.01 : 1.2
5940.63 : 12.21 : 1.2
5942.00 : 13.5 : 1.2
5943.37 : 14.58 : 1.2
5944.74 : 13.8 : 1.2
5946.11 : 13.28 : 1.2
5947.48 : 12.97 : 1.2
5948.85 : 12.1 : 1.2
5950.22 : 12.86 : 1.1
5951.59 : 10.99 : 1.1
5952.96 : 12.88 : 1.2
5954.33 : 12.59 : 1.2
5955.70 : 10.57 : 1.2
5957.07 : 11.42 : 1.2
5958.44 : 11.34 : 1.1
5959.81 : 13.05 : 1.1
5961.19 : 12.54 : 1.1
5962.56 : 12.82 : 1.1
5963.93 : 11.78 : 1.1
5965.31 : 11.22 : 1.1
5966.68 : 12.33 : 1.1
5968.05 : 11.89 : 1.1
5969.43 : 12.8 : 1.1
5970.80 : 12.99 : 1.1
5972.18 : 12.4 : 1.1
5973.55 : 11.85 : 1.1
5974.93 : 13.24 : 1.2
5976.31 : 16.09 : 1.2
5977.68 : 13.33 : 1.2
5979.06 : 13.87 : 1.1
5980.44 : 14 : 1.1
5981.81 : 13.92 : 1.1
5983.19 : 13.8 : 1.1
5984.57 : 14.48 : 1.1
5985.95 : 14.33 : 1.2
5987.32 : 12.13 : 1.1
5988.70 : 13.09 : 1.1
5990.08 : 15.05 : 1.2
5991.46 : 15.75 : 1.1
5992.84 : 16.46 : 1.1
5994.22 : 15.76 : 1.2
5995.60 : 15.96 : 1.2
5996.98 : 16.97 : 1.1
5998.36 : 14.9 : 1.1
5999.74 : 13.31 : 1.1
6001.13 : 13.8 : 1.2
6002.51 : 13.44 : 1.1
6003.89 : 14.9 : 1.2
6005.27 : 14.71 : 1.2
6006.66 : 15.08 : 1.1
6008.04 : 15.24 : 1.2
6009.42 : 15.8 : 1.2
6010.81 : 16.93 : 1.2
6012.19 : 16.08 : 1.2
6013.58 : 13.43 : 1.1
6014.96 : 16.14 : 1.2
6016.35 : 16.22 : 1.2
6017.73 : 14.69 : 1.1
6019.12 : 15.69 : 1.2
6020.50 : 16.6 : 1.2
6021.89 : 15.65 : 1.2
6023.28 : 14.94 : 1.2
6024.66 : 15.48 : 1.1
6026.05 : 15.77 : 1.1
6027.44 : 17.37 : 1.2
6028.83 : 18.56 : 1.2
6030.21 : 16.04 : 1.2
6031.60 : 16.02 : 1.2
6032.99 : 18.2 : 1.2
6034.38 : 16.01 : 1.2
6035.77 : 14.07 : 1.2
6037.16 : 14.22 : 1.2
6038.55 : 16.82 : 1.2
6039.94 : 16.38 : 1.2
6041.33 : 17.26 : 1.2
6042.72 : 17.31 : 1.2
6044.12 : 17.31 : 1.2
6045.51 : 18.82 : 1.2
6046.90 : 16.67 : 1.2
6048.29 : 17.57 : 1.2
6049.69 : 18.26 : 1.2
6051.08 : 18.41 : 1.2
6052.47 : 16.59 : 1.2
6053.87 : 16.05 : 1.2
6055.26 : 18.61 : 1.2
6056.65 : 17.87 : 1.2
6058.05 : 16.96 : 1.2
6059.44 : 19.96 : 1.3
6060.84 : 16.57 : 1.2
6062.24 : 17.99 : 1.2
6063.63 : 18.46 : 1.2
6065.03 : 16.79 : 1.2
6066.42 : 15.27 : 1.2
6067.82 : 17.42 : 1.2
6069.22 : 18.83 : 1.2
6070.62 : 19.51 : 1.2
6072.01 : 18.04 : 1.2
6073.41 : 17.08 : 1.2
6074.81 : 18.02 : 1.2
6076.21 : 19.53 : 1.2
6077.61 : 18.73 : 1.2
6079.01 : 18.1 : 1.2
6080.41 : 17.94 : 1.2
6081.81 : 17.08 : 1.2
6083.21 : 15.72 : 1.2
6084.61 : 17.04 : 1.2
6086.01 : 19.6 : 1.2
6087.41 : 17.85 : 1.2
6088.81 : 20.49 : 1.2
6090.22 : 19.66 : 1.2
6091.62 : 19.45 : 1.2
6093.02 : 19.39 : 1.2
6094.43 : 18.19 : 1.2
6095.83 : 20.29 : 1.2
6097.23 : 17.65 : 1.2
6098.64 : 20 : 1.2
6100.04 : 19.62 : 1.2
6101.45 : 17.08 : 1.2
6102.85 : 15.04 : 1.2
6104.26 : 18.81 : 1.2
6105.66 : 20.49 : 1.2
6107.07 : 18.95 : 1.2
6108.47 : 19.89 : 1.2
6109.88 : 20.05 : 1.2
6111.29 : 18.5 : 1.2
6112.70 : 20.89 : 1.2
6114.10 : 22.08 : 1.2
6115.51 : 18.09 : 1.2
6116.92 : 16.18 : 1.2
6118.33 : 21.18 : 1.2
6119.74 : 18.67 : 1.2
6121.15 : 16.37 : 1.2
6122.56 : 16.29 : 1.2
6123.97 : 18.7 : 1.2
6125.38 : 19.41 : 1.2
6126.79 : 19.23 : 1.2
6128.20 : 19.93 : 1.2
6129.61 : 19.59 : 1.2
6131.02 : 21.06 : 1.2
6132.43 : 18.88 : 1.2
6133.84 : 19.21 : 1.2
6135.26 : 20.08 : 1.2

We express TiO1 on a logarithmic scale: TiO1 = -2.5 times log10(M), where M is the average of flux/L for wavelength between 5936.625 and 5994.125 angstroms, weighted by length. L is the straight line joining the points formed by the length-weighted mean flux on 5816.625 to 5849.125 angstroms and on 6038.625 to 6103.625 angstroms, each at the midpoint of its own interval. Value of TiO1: 0.297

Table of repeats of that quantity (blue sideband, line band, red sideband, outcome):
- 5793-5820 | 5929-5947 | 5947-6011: 0.16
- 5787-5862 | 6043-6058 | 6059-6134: 0.05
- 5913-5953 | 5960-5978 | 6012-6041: 0.08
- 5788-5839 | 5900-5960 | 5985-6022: 0.34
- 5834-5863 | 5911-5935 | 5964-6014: 0.25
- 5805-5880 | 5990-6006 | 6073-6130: 0.15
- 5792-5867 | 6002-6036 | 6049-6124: 0.13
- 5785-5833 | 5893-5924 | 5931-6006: 0.44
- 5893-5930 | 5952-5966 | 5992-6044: 0.06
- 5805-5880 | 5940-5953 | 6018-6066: 0.23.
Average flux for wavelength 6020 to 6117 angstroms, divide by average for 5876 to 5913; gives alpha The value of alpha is 1.98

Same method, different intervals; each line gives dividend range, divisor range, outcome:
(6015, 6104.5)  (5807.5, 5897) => 1.30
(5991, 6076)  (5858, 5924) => 1.58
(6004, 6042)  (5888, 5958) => 1.48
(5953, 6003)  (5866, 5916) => 1.36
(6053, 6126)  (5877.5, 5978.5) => 1.66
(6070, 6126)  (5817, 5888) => 1.33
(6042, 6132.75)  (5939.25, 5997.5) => 1.38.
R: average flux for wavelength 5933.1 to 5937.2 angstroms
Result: 12.4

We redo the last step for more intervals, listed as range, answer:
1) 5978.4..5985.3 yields 14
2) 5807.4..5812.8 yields 18.2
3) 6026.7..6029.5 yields 17.9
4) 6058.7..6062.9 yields 18.1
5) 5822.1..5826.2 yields 17.1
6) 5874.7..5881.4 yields 11.6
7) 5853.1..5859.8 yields 13.2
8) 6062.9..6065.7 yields 17.7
